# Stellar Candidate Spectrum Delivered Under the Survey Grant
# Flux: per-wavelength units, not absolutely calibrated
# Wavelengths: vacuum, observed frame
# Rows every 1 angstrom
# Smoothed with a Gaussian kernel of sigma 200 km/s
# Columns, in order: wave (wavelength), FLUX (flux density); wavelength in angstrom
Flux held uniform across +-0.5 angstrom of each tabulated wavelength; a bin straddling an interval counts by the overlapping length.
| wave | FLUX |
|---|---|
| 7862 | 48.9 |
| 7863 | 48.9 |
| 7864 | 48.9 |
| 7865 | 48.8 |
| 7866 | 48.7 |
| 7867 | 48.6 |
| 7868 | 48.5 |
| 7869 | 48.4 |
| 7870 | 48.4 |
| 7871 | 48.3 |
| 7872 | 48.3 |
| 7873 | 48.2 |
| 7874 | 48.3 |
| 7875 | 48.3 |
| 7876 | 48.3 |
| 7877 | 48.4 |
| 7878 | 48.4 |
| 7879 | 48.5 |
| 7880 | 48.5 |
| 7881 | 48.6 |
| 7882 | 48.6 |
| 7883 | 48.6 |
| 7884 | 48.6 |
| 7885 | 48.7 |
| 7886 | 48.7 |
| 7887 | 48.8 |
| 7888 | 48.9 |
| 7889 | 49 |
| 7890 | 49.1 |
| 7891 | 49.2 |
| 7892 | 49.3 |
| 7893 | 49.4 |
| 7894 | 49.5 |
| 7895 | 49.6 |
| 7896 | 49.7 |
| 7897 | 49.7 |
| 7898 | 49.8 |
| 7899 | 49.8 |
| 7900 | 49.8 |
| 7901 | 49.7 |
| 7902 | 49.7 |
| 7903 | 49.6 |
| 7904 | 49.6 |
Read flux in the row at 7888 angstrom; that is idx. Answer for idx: 48.9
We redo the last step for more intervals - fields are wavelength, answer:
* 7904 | 49.6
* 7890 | 49.1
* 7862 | 48.9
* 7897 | 49.7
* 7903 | 49.6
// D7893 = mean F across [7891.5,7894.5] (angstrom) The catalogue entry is 49.4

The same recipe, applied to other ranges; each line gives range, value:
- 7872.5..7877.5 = 48.3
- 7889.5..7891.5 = 49.2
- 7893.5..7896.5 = 49.6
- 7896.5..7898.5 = 49.8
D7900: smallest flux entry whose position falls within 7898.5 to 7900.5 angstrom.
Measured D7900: 49.8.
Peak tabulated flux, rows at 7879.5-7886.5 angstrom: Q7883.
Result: 48.7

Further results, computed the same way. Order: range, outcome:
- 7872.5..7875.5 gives 48.3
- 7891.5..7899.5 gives 49.8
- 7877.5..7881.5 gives 48.6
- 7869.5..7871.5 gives 48.4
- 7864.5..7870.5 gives 48.8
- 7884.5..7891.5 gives 49.2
